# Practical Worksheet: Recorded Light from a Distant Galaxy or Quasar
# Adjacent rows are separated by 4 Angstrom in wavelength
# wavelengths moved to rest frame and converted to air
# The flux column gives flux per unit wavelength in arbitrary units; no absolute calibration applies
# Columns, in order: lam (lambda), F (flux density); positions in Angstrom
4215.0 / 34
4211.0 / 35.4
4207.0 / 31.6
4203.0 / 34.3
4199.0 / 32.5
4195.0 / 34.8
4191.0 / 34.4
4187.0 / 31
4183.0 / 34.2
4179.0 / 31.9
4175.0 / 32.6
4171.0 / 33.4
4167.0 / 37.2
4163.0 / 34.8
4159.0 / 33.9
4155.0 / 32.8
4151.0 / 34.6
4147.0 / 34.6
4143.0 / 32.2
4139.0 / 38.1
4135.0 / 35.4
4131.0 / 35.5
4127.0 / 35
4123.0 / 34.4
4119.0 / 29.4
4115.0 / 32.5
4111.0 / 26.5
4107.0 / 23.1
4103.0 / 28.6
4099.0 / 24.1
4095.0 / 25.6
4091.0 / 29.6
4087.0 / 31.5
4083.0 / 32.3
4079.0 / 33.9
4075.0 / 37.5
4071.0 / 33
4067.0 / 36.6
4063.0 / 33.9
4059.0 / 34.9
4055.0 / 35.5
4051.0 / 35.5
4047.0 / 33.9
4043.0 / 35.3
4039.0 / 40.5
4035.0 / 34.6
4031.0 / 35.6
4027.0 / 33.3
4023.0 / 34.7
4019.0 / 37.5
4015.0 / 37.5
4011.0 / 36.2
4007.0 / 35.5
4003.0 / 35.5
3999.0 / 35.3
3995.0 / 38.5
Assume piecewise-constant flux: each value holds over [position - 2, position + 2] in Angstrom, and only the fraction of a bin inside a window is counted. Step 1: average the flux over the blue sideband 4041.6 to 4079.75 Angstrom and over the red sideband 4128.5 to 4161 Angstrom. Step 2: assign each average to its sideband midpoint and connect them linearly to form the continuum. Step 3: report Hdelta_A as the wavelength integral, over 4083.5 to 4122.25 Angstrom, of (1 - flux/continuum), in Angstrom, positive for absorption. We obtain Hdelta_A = 7.3 Angstrom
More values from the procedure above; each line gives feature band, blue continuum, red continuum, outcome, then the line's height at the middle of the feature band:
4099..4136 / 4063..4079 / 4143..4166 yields 4.2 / 34.6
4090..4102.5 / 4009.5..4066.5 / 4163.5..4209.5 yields 3.0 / 34.8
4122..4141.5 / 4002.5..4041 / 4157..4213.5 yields -0.7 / 34.5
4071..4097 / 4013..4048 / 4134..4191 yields 2.5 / 35.2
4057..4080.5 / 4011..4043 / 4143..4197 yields 0.3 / 35.5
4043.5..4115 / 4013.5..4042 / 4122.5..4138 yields 8.3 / 35.8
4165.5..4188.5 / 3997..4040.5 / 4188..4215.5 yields 0.5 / 34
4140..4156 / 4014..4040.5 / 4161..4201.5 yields 0.2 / 34.2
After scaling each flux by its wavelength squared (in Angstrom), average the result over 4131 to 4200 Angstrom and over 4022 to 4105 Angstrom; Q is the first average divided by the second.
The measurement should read 1.1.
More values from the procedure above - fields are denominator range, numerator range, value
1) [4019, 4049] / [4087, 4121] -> 0.81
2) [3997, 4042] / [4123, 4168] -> 1.03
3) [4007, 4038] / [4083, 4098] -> 0.84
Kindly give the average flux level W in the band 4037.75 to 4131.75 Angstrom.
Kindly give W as 32.3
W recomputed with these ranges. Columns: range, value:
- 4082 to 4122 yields 28.4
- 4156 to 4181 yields 33.9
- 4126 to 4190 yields 34.2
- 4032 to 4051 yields 36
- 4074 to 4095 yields 32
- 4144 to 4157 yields 33.9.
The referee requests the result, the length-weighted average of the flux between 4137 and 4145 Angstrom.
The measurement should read 35.2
